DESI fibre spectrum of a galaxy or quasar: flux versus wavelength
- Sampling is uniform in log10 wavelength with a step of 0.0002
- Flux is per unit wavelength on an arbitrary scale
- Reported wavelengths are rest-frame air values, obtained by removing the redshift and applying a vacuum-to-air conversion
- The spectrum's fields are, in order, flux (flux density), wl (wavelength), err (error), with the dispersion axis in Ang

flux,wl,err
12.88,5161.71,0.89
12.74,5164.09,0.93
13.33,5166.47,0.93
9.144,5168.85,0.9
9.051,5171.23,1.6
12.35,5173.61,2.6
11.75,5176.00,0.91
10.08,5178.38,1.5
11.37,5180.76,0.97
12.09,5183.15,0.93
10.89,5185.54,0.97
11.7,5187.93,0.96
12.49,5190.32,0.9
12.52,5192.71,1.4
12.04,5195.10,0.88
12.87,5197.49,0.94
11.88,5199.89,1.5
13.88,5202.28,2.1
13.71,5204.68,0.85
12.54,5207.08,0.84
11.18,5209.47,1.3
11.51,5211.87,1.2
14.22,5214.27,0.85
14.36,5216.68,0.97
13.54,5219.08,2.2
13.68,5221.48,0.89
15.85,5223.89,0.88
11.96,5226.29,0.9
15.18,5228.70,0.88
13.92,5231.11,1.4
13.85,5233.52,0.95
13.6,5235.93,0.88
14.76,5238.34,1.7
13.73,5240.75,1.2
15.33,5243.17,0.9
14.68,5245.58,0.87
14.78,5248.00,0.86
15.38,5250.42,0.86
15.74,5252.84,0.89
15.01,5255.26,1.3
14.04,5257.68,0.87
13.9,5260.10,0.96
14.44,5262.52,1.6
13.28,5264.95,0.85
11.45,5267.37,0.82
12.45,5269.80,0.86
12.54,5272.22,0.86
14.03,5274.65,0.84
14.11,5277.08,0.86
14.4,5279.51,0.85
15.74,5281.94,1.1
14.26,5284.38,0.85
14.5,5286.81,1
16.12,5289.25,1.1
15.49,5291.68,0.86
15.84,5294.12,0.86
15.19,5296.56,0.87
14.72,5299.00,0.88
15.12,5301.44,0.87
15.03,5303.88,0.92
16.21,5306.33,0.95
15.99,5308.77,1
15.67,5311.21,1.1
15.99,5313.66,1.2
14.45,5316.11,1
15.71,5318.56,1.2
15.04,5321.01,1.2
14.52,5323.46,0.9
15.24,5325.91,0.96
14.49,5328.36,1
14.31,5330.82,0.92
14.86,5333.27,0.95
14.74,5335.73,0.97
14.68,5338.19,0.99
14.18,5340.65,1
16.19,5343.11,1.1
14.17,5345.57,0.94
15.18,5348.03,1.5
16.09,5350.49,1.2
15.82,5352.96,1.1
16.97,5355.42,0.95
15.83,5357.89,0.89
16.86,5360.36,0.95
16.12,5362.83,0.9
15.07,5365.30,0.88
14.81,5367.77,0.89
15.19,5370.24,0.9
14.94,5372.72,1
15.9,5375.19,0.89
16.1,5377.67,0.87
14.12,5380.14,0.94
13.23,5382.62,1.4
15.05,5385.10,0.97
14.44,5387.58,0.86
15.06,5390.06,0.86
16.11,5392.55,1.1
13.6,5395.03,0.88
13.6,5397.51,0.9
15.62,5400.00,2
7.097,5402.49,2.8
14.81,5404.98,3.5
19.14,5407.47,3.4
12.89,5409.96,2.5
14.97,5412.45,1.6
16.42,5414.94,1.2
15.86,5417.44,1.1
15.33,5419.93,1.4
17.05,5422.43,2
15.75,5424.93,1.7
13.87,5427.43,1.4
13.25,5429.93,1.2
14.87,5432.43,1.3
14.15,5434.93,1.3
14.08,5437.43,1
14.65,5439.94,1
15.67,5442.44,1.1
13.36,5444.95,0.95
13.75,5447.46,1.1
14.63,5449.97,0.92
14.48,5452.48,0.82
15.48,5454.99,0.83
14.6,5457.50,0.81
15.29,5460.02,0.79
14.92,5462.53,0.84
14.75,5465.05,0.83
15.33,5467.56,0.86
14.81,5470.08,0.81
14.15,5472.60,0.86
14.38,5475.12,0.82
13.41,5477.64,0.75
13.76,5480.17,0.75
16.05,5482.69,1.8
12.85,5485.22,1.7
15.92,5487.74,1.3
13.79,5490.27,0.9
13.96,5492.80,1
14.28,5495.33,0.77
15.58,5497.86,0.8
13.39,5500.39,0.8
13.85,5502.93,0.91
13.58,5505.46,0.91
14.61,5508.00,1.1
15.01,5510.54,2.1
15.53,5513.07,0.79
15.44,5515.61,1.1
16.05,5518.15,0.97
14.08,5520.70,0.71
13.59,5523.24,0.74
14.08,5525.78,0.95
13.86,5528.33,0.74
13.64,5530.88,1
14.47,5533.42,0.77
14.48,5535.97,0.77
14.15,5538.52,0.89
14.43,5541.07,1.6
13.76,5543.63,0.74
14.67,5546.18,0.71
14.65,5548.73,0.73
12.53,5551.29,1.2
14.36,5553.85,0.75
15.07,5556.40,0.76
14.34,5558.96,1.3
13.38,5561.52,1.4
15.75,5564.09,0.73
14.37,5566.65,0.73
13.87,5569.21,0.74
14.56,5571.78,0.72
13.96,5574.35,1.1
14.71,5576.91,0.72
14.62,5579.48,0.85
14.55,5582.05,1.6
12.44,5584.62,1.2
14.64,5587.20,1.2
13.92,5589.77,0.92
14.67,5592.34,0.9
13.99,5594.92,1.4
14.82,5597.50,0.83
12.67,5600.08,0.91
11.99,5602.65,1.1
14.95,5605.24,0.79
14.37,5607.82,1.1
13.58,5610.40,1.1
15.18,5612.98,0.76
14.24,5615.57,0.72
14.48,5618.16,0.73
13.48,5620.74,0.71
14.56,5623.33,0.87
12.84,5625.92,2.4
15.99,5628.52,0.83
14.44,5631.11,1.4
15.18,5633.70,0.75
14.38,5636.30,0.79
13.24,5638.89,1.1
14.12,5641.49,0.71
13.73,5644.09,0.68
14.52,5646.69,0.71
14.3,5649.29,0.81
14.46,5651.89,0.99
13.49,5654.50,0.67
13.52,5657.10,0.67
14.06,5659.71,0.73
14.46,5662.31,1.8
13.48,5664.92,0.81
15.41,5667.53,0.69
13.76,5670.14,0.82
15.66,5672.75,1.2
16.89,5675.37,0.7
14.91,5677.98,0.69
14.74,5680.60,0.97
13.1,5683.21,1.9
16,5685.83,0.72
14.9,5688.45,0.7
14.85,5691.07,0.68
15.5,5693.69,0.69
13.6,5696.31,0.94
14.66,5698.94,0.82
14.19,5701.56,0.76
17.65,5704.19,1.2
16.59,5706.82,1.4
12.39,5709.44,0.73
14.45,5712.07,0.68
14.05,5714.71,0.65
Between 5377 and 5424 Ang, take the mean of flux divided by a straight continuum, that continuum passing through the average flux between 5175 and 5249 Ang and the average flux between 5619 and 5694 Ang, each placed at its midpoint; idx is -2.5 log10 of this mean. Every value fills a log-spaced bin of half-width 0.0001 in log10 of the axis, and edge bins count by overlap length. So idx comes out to -0.082 mag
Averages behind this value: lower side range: 13.1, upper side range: 14.5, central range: 14.8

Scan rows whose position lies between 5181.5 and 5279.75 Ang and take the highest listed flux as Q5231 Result 15.85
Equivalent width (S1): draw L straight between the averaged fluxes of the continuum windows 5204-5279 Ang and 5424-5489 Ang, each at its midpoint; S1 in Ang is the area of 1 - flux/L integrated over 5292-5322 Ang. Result -2.9 Ang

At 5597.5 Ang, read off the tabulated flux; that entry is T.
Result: 14.82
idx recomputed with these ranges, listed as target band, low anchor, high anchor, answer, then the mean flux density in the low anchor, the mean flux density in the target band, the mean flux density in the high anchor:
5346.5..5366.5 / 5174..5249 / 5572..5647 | -0.18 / 13.1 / 16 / 14.1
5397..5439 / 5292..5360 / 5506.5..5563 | 0.02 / 15.3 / 14.6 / 14.4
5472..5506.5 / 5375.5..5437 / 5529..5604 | 0.01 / 14.7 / 14.2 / 14.1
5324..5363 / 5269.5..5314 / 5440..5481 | -0.04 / 14.9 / 15.3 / 14.6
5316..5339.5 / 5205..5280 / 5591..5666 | -0.07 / 13.8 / 14.8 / 14.1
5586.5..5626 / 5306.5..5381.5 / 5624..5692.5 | 0.04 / 15.3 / 14.1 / 14.5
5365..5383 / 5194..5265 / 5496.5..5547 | -0.07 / 13.8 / 15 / 14.4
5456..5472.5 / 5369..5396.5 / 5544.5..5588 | -0.02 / 14.9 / 14.9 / 14.3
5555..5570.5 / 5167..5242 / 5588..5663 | -0.04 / 12.6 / 14.5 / 14.1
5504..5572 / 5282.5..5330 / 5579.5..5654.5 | 0.00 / 15.2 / 14.4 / 14.1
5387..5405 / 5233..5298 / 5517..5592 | 0.05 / 14.4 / 13.7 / 14.2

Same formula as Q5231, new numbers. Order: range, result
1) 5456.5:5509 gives 16.05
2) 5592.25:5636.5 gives 15.99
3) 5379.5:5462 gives 19.14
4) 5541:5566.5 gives 15.75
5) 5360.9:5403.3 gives 16.12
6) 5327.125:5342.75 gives 14.86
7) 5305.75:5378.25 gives 16.97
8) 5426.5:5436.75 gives 14.87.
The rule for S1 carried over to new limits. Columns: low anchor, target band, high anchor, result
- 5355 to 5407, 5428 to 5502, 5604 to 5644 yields 0.92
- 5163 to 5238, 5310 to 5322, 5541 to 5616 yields -2.12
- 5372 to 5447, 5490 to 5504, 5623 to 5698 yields 0.43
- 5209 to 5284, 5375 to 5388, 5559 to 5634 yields -0.62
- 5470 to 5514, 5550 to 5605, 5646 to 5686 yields 1.37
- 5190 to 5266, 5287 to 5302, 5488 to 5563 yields -1.59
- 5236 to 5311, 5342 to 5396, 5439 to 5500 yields -2.70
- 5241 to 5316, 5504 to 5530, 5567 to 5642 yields -0.47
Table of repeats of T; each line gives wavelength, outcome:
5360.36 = 16.86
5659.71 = 14.06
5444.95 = 13.36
